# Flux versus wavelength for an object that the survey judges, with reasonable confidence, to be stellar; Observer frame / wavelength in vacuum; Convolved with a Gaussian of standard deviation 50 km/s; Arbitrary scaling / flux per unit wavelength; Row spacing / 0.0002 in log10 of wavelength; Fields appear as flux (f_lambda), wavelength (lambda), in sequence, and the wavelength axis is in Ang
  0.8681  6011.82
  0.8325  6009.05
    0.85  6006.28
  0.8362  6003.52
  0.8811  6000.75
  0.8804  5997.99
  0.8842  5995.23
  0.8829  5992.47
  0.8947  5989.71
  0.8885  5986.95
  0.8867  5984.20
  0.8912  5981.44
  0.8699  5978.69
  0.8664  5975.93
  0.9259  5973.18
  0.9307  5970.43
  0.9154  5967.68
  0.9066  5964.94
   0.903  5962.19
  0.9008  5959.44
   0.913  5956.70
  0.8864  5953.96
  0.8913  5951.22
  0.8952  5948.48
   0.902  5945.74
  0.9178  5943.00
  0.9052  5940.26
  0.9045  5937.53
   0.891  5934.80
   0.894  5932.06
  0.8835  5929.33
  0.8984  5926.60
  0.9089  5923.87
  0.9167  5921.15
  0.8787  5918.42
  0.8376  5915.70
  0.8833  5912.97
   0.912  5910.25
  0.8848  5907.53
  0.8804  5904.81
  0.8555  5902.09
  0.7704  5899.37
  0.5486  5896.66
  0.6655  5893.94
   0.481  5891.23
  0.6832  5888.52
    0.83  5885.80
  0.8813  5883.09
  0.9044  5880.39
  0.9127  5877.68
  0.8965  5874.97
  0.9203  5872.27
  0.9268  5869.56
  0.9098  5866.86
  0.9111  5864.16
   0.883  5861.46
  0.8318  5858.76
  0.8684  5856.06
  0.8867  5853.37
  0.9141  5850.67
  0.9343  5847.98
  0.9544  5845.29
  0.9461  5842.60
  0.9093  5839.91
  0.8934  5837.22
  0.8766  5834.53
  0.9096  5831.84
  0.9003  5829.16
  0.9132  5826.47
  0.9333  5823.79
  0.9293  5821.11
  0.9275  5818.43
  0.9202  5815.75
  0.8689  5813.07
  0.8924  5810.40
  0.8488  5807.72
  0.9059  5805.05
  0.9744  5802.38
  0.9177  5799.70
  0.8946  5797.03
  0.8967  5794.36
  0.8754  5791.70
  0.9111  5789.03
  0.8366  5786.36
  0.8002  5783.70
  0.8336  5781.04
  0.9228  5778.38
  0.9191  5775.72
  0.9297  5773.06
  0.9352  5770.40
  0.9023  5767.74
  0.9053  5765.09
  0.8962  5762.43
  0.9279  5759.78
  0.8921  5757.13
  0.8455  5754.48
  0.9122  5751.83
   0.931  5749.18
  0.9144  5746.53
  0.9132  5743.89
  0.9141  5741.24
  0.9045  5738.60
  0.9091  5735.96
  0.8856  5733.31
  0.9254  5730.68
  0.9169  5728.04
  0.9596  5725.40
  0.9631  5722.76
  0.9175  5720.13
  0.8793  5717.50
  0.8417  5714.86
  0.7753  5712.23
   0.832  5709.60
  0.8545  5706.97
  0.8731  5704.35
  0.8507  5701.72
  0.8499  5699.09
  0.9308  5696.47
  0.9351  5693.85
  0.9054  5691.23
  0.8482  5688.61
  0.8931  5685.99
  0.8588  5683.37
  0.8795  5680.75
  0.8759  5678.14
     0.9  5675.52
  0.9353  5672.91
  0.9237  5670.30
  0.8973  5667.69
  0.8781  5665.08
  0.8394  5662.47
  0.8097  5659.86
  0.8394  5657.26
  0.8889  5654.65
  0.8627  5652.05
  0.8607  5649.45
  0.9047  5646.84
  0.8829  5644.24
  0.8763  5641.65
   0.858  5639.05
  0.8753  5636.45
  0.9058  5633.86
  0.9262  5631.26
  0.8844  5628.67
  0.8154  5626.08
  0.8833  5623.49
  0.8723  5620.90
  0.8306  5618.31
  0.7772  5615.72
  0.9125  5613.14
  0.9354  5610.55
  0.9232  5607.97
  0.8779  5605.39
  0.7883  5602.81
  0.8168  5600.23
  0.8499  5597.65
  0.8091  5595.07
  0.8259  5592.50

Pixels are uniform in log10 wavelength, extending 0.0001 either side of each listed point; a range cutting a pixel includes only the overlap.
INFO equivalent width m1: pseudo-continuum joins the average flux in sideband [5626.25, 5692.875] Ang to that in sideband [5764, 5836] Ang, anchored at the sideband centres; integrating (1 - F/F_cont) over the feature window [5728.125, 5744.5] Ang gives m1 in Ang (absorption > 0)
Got -0.34 Ang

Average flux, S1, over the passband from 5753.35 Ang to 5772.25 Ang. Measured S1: 0.902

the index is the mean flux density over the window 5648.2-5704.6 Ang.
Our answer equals 0.879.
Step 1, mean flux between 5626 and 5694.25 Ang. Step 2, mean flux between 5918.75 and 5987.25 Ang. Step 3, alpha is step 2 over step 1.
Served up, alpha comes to 1.02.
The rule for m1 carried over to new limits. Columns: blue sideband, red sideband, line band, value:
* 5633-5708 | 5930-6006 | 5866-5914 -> 3.88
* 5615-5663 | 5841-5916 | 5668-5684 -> -0.66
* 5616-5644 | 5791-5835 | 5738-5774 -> -0.56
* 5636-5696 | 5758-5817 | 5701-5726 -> 0.38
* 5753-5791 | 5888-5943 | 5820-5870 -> -2.77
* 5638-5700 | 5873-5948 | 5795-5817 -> -1.10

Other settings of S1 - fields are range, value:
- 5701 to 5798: 0.892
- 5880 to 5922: 0.797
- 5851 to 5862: 0.87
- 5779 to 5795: 0.861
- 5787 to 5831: 0.906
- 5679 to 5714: 0.868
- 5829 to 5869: 0.903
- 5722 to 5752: 0.92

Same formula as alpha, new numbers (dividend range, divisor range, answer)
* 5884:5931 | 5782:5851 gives 0.90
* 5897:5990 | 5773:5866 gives 0.99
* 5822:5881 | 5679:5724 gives 1.03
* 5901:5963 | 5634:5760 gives 1.01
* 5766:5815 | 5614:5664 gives 1.03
